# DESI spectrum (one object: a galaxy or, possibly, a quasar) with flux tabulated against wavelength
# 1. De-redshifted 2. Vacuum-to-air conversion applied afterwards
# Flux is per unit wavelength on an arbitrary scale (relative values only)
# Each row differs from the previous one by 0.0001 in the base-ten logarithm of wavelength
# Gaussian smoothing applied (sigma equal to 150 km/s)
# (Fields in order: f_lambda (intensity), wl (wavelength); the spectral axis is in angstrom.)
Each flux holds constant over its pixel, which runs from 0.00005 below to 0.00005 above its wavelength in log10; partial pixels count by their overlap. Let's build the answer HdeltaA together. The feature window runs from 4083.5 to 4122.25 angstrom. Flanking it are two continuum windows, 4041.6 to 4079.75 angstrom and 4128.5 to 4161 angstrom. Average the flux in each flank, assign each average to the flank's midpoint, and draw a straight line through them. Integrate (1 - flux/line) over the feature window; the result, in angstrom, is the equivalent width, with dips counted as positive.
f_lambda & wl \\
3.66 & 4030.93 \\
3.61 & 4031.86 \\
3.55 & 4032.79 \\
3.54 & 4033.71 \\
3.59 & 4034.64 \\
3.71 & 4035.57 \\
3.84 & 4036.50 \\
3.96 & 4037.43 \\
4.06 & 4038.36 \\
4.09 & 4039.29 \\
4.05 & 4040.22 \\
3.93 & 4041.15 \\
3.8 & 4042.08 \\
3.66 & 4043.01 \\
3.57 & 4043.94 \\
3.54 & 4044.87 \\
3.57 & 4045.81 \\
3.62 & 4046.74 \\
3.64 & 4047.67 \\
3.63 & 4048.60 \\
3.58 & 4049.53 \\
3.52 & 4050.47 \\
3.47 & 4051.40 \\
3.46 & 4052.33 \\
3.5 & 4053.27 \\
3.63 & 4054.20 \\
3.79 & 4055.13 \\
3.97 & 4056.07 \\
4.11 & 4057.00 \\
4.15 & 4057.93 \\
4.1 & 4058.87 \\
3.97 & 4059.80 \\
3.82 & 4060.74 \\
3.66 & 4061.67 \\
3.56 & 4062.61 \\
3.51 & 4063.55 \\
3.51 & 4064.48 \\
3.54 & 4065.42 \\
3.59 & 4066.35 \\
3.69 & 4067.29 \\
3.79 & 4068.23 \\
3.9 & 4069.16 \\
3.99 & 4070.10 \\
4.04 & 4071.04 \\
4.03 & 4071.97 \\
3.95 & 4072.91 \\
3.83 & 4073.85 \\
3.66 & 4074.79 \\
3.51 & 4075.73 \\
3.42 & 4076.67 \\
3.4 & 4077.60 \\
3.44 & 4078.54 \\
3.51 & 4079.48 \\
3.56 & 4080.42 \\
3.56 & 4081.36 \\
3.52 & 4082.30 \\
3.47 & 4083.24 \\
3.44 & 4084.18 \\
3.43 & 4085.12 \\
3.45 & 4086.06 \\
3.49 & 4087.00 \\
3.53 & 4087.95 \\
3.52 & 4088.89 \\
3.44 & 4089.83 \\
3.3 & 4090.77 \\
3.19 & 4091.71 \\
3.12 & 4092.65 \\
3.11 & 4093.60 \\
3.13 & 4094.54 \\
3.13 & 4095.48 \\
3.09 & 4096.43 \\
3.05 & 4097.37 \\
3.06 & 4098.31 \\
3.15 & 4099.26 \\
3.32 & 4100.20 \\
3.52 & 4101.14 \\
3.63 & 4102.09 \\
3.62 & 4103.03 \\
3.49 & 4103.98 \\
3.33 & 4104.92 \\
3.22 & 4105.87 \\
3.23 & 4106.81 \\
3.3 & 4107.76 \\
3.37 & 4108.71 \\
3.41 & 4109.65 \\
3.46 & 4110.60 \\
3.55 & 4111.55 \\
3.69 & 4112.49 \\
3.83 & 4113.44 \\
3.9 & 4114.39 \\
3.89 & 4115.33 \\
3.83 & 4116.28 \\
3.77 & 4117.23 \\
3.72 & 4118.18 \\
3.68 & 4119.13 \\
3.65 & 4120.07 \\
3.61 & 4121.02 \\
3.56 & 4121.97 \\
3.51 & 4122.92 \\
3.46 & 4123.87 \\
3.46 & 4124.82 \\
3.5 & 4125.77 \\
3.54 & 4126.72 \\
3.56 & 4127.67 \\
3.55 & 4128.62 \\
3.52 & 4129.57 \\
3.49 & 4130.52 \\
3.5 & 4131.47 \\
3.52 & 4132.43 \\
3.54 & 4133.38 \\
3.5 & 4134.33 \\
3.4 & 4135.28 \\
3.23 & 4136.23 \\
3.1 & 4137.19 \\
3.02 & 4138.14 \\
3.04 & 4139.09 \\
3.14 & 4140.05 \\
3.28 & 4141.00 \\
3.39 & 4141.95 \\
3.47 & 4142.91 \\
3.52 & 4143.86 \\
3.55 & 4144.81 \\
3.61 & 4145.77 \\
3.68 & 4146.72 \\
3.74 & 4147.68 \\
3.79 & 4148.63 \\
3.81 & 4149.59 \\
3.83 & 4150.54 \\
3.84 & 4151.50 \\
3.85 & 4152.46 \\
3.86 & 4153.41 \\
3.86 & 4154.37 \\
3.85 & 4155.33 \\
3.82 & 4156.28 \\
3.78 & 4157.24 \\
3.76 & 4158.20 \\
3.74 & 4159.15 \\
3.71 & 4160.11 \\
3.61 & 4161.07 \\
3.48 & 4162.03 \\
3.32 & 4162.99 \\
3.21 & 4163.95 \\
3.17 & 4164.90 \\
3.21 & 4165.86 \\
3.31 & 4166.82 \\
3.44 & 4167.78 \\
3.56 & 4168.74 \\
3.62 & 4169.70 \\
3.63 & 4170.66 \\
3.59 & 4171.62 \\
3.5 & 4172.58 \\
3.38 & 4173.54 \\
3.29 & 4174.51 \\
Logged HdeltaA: 2.0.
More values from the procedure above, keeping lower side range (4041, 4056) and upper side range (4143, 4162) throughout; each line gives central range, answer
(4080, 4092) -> 0.7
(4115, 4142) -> 1.7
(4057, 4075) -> -0.9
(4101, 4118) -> 0.6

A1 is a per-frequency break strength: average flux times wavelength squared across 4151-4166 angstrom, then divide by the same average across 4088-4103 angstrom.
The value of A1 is 1.15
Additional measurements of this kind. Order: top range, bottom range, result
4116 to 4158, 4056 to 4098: 1.03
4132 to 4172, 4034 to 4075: 0.98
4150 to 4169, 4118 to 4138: 1.05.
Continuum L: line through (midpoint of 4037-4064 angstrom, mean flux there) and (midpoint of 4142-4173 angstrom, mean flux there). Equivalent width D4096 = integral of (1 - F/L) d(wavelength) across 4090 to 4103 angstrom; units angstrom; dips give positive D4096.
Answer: 1.6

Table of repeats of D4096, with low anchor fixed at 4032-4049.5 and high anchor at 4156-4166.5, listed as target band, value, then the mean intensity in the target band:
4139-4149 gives 0.2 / 3.49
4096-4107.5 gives 1.0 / 3.31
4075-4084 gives 0.4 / 3.49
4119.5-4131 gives 0.2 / 3.54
